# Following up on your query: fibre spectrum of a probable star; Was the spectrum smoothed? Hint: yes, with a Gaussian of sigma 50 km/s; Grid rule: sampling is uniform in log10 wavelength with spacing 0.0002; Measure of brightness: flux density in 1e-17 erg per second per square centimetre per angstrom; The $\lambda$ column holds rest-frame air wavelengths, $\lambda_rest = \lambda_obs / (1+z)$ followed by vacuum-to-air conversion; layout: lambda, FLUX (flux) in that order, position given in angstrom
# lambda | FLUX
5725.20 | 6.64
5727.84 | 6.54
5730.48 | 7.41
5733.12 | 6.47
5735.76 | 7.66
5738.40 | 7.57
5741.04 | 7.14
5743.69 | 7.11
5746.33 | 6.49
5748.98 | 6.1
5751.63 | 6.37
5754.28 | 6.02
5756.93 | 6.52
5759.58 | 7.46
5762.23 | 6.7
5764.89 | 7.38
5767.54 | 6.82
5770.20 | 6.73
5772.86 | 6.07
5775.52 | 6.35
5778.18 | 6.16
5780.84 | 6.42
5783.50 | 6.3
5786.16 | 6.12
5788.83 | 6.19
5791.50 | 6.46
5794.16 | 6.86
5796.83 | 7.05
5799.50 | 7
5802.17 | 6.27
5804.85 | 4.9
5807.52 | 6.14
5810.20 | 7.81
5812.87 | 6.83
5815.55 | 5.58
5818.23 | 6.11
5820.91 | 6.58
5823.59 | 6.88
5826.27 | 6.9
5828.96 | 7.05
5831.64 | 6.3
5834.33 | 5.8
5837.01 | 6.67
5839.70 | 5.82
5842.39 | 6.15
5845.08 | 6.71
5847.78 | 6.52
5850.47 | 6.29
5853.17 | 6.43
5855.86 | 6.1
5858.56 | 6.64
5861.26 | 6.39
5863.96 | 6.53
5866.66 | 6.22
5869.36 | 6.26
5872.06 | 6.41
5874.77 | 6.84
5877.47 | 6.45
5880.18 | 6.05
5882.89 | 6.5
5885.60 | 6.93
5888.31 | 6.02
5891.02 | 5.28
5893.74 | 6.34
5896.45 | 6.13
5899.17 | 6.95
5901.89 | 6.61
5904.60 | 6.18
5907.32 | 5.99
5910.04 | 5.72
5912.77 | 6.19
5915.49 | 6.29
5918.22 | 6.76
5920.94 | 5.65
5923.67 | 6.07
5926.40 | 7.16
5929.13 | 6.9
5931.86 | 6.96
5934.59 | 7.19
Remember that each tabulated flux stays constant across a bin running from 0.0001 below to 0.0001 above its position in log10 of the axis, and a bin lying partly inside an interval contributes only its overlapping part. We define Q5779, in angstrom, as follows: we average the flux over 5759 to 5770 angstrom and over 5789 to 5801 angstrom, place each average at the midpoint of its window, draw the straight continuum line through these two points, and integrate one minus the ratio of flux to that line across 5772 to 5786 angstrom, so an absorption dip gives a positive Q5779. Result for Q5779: 1.32 angstrom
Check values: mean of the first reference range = 7.03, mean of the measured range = 6.26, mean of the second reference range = 6.77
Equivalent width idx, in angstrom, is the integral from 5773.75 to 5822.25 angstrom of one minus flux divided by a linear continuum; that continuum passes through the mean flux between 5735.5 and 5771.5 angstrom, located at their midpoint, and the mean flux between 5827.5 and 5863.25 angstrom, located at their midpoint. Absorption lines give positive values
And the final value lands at 1.6 angstrom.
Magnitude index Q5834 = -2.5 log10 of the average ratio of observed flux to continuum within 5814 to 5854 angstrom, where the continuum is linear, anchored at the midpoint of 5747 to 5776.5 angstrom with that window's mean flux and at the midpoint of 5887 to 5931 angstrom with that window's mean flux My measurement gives 0.01 mag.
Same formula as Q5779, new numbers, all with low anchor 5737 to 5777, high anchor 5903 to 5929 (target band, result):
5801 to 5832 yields 0.5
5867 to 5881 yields 0.0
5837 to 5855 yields 0.3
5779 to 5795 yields 0.6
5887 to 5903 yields 0.3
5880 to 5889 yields -0.1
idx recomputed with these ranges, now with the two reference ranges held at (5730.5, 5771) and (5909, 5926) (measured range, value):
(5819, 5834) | -0.2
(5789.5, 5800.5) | -0.2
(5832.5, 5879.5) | 0.5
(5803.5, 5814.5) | 0.4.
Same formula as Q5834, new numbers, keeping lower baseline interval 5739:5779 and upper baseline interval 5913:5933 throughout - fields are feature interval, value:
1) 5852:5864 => 0.03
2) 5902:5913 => 0.08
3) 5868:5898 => 0.04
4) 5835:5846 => 0.05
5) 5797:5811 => 0.03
